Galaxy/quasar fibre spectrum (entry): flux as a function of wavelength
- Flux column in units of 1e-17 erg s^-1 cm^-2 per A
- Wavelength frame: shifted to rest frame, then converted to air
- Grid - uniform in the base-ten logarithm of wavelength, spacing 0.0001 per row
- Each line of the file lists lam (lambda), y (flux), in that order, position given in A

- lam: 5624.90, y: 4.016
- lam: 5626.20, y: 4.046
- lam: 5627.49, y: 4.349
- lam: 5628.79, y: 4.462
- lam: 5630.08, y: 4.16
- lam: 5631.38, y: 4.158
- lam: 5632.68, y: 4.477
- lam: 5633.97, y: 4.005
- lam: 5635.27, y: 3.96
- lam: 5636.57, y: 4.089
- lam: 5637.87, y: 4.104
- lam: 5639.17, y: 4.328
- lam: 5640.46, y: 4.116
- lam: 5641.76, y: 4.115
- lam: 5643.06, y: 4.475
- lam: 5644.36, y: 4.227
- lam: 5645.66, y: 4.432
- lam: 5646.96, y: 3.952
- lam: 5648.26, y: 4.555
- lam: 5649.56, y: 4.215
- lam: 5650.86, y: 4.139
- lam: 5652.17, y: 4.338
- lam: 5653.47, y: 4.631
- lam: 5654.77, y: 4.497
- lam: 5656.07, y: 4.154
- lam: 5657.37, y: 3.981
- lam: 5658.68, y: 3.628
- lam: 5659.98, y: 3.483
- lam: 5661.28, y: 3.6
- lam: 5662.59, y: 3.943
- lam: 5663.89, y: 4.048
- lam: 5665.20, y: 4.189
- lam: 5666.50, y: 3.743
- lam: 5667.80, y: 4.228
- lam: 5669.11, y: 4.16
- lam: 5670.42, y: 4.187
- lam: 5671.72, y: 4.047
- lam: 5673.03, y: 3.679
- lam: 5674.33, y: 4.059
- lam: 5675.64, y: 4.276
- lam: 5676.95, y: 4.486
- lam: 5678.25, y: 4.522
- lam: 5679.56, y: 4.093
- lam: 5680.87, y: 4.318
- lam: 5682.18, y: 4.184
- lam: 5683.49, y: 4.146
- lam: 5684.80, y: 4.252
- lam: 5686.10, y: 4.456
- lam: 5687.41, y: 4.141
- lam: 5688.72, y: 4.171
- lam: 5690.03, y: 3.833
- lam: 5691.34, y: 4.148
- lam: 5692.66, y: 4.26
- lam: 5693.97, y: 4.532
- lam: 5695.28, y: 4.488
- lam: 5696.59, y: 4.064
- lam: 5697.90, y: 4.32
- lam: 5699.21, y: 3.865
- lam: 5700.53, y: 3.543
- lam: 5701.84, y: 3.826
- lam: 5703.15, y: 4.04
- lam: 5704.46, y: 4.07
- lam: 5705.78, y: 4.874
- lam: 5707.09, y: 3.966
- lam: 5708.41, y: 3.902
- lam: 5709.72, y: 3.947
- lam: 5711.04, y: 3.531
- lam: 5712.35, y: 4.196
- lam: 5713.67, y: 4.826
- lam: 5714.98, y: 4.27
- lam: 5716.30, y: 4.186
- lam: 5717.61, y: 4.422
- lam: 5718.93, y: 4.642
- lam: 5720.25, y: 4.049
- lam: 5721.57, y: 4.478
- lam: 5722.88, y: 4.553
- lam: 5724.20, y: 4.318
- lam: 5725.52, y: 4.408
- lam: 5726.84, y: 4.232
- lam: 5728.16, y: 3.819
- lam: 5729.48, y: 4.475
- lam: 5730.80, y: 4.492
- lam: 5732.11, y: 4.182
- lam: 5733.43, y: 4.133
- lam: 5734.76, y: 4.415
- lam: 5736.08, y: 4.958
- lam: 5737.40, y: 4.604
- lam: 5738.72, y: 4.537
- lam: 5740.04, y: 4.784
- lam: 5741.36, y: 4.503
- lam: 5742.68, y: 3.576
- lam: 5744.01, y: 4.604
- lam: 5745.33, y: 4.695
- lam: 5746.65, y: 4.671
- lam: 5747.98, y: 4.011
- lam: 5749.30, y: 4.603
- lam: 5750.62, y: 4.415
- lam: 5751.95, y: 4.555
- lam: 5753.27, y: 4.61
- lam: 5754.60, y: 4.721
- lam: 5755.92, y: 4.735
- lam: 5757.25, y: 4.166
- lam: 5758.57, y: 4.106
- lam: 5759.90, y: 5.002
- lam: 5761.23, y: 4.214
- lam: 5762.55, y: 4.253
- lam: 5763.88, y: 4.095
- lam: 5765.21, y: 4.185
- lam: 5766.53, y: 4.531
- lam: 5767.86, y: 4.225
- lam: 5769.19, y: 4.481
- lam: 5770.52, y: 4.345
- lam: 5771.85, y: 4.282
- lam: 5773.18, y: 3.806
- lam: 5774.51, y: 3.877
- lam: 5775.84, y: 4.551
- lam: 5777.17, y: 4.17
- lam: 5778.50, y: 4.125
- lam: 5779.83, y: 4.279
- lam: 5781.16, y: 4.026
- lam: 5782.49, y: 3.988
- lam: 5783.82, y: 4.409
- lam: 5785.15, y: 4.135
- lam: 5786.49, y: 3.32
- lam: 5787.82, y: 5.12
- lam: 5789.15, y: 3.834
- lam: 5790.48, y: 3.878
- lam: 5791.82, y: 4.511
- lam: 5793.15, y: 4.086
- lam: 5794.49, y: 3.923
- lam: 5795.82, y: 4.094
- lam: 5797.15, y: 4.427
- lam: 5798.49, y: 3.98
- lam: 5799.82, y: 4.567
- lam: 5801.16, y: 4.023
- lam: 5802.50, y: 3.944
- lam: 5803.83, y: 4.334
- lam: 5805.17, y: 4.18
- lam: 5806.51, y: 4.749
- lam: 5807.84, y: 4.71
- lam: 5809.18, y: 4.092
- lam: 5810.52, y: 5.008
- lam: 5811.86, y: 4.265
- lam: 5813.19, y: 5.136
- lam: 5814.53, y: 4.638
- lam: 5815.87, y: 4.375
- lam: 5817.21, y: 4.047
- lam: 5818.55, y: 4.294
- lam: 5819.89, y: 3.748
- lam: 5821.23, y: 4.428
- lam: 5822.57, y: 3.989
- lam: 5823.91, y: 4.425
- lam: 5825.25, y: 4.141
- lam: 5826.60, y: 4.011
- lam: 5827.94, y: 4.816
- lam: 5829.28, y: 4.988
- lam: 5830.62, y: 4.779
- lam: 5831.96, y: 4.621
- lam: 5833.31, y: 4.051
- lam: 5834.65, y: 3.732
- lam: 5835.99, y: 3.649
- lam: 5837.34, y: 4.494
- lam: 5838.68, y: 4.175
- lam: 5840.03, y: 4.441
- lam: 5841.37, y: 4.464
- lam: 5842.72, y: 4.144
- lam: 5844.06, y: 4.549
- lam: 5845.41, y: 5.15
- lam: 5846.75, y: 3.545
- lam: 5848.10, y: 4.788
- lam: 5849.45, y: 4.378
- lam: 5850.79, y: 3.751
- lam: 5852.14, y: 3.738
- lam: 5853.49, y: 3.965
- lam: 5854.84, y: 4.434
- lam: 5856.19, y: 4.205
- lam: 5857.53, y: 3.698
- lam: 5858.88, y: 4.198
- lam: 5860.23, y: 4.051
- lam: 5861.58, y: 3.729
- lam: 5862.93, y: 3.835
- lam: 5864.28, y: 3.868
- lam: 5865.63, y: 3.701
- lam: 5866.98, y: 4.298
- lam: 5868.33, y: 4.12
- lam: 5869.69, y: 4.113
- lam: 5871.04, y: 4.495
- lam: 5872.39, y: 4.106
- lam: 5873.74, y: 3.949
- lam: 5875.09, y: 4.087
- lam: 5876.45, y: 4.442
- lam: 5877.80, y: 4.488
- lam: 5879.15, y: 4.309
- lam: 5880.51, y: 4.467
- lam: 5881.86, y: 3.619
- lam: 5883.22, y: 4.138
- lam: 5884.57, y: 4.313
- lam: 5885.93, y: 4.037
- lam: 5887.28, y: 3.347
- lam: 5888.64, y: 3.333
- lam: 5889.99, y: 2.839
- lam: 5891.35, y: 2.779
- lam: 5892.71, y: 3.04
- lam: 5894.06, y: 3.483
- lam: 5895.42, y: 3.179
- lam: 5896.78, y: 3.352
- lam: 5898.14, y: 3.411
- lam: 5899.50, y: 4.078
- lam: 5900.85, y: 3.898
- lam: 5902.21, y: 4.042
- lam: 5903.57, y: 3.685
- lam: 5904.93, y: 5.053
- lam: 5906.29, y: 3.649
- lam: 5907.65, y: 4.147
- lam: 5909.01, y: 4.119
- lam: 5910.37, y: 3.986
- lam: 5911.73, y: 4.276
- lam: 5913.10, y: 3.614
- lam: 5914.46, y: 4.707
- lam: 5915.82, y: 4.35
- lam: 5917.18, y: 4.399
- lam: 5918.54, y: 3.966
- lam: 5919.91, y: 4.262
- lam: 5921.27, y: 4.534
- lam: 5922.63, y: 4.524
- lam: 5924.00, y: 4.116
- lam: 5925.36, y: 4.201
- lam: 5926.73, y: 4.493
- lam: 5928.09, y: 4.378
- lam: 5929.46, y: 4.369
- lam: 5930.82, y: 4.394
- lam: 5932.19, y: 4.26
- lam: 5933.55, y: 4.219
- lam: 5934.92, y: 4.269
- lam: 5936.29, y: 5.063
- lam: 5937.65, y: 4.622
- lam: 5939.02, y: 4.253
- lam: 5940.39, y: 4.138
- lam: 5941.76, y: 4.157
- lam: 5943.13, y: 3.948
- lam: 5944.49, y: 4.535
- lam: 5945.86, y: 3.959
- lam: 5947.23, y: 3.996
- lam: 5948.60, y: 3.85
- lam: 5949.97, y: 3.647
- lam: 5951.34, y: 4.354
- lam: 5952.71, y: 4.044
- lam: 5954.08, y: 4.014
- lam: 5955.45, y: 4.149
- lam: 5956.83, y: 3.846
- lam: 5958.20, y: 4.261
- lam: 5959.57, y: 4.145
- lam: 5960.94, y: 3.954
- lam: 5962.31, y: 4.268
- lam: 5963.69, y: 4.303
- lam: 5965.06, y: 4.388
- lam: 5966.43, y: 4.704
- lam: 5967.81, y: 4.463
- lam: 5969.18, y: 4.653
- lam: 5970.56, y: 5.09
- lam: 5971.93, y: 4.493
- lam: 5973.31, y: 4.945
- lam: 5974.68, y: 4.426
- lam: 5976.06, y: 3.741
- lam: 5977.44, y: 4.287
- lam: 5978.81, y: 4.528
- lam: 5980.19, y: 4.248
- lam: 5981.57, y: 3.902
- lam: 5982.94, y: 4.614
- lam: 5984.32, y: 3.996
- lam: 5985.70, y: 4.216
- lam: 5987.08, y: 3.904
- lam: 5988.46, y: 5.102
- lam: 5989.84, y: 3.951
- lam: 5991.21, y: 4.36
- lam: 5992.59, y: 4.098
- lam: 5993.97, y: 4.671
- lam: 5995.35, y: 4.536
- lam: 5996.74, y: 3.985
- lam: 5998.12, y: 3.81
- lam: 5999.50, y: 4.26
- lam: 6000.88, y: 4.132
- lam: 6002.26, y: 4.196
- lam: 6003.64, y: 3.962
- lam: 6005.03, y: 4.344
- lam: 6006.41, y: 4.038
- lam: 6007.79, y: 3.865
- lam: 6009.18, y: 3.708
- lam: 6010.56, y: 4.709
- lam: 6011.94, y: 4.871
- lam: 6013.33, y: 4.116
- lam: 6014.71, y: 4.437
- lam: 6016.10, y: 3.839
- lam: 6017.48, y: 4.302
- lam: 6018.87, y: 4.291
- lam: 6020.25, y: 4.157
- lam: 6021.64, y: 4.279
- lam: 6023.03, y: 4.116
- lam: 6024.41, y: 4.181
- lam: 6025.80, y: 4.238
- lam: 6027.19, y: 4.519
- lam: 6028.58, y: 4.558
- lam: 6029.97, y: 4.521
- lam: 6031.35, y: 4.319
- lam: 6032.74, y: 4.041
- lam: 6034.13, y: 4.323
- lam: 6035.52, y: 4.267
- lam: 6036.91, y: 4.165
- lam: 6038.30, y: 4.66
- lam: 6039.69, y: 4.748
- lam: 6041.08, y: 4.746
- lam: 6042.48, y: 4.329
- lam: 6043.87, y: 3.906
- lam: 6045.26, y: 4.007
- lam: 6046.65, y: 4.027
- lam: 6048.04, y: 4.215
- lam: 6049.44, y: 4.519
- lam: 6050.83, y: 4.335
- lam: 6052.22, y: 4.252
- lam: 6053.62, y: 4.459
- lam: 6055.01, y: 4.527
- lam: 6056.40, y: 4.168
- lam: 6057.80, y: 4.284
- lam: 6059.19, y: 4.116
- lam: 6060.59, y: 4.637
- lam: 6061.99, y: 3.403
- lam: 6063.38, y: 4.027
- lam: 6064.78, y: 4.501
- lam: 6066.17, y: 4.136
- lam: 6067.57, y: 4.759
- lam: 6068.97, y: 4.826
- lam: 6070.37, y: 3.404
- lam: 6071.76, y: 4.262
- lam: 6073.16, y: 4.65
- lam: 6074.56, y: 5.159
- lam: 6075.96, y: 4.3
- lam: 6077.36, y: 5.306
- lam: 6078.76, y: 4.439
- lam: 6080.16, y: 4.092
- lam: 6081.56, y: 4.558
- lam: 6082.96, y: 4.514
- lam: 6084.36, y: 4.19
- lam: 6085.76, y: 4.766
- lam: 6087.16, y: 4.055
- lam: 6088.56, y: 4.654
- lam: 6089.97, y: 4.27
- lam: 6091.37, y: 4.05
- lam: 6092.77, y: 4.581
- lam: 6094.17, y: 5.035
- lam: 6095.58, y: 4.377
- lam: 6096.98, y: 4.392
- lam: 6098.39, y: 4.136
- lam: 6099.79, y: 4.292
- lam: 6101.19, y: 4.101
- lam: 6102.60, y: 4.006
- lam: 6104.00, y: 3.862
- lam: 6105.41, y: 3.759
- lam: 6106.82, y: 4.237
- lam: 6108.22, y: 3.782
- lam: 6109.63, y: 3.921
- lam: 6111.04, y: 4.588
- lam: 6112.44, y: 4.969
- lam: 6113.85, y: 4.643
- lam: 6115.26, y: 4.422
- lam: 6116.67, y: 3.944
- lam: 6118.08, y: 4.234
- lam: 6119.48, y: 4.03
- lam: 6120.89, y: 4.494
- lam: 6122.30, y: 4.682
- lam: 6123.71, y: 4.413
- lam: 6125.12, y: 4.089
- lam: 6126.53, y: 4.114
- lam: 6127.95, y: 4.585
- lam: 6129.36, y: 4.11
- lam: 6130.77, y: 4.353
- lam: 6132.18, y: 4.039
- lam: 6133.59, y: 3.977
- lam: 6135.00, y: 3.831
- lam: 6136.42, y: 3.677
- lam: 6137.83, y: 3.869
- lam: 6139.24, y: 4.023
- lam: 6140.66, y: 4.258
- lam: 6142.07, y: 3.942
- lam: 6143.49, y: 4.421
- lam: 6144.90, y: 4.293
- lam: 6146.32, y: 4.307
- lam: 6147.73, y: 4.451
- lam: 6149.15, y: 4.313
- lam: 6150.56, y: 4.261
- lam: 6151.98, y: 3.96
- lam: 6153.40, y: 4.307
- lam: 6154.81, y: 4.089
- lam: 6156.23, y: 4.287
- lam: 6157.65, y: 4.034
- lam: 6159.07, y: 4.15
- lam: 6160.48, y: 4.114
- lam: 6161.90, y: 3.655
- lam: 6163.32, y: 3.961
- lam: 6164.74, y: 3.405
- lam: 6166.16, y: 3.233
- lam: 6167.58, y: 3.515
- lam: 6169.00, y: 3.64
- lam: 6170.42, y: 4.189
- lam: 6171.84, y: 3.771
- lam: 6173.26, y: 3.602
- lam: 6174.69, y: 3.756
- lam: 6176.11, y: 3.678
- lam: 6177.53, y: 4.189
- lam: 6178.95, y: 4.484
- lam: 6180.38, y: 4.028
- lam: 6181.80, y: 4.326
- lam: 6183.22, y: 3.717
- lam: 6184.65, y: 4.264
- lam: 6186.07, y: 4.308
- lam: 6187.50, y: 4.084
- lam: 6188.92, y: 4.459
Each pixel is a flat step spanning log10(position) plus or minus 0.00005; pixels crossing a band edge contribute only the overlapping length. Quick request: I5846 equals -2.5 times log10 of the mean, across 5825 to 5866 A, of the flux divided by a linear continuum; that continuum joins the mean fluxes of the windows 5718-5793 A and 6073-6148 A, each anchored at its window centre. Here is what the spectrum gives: 0.03 mag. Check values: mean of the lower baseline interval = 4.33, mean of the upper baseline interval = 4.3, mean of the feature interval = 4.2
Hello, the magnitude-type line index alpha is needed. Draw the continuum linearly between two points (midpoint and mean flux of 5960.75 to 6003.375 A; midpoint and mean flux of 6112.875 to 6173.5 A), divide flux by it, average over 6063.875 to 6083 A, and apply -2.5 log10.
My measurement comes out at -0.07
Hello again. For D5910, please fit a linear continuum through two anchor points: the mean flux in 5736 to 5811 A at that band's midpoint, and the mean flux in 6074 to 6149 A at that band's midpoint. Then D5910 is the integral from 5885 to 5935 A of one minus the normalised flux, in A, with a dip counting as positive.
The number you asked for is 3.97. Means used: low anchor 4.32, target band 3.97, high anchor 4.29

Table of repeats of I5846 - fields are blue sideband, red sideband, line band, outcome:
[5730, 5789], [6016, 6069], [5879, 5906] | 0.17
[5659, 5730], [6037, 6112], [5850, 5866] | 0.08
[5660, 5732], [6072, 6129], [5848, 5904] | 0.10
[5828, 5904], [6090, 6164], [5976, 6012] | -0.03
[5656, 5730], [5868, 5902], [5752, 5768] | -0.10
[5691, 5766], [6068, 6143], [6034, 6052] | -0.01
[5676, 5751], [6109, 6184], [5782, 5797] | 0.03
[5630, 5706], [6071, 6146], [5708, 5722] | -0.02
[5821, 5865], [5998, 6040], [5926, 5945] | -0.03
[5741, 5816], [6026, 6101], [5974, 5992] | 0.03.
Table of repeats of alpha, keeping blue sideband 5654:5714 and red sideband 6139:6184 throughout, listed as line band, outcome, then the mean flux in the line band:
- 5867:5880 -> -0.05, 4.24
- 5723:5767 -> -0.08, 4.41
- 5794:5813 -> -0.07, 4.33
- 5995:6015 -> -0.04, 4.19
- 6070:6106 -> -0.09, 4.37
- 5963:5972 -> -0.14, 4.59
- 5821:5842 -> -0.06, 4.32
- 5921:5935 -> -0.07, 4.34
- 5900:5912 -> -0.01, 4.09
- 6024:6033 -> -0.08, 4.36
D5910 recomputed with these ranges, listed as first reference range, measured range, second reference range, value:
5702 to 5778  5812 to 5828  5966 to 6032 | 0.0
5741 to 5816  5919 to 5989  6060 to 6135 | 0.4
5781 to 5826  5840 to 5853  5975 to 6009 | -0.1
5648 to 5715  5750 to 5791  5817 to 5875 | -1.1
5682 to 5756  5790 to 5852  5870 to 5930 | -2.7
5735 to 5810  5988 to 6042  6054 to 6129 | 0.5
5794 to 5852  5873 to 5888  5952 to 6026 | 0.7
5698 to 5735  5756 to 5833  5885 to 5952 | -3.0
